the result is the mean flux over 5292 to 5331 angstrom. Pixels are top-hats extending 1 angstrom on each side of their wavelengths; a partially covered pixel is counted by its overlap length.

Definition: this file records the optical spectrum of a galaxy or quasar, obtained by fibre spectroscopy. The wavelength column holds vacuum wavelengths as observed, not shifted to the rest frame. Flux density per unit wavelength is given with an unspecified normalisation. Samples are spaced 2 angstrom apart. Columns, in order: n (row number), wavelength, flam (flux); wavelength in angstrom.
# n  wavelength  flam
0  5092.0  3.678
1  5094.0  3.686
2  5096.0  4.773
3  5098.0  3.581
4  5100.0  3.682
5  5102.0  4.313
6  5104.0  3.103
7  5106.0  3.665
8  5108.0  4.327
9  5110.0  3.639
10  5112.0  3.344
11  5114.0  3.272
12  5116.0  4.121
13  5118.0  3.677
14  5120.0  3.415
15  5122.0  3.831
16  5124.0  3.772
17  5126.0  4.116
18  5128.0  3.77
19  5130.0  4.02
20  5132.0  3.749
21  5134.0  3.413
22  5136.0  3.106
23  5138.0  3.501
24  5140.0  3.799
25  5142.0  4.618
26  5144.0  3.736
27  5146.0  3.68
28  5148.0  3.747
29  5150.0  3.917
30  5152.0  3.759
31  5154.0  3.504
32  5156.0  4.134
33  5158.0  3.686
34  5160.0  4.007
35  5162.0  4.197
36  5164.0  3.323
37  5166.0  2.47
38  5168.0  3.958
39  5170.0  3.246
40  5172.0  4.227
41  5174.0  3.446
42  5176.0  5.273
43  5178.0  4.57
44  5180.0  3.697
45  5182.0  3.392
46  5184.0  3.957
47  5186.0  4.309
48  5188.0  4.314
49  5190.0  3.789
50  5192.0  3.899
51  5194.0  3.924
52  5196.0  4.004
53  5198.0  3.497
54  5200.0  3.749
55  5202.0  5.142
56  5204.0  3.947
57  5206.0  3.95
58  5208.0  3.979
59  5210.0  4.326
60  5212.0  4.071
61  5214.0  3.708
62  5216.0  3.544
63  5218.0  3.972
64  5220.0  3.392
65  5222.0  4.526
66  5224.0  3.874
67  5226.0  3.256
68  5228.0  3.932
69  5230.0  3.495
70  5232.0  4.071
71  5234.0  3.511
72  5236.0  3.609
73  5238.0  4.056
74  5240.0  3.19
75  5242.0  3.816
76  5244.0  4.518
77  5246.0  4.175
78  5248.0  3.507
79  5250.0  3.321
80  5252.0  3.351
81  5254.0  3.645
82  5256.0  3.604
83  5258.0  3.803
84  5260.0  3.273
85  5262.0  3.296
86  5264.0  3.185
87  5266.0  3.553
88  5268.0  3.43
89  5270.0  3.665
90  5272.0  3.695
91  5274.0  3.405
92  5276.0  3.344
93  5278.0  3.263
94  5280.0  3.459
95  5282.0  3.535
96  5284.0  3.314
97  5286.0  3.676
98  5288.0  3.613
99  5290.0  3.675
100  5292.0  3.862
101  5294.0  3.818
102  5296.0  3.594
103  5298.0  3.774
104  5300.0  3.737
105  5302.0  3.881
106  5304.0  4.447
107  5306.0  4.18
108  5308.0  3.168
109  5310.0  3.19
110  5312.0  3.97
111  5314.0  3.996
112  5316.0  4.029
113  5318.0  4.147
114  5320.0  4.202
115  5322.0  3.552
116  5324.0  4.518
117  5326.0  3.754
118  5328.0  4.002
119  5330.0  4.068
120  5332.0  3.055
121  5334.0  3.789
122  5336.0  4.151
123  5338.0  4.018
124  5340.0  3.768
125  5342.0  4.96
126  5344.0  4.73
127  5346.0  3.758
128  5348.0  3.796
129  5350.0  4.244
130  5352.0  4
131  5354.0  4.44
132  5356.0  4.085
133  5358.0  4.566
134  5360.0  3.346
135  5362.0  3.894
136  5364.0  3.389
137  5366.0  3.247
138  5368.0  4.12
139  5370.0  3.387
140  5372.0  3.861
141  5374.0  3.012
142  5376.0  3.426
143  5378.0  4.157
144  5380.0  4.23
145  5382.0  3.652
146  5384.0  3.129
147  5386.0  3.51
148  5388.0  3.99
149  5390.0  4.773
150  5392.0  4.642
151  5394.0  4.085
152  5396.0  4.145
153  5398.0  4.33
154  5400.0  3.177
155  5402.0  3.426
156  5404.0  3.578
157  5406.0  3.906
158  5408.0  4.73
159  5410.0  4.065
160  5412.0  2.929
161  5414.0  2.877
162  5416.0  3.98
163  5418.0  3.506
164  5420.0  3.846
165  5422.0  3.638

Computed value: 3.9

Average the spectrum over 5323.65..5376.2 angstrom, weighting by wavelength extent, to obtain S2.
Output 3.9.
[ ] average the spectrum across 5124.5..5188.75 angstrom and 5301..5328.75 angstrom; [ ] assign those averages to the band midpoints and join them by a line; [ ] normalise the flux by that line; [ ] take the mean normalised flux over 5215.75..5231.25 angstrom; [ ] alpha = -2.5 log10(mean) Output 0.03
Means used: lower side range 3.83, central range 3.76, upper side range 3.93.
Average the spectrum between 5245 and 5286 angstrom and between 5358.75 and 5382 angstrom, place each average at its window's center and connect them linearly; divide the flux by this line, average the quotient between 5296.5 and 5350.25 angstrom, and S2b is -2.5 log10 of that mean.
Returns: -0.106 mag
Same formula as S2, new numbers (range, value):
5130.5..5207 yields 3.86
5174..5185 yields 4.11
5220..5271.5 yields 3.66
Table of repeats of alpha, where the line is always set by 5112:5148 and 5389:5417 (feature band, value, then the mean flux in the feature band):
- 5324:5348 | -0.04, 4.02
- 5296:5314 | 0.01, 3.79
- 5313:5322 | -0.05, 4.03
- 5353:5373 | 0.01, 3.83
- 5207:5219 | -0.04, 3.93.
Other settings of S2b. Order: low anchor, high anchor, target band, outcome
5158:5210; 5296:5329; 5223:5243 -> 0.068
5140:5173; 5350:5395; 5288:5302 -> 0.025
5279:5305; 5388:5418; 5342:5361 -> -0.092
